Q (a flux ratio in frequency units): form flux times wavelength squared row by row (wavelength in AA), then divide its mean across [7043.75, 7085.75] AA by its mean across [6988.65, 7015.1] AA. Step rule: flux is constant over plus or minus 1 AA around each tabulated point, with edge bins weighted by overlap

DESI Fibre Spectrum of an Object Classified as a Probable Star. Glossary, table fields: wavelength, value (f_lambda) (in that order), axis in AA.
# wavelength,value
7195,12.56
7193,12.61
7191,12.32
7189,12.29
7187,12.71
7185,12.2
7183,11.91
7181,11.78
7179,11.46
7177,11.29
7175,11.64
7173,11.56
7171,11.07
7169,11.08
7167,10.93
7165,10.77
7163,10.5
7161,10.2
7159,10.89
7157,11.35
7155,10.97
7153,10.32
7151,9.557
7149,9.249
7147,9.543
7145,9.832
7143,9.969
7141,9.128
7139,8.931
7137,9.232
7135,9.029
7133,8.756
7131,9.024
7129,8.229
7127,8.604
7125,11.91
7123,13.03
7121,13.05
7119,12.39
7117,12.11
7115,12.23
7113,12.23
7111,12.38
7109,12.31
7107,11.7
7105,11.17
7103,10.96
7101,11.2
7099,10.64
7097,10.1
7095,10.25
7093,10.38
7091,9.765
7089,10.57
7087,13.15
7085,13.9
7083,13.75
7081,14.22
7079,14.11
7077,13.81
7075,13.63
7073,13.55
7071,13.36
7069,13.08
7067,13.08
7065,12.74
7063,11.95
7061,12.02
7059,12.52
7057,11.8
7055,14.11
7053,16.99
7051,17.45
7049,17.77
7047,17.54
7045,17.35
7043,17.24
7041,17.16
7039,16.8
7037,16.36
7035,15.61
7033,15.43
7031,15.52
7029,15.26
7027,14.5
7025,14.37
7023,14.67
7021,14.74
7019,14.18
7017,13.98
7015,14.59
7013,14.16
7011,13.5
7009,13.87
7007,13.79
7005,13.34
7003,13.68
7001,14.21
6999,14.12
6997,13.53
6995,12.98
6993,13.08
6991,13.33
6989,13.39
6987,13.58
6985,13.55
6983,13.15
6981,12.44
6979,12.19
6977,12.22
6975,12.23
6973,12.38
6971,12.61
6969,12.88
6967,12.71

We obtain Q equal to 1.06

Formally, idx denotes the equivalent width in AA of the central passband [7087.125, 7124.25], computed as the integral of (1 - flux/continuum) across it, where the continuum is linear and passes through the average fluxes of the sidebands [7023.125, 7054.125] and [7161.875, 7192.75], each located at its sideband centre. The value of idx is 6.56 AA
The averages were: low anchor 16.3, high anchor 11.6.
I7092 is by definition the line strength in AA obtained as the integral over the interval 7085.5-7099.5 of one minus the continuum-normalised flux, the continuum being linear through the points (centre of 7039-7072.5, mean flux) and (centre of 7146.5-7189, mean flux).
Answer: 2.9 AA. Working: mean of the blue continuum 14.8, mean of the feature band 10.8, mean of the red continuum 11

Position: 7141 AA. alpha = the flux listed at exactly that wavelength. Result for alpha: 9.128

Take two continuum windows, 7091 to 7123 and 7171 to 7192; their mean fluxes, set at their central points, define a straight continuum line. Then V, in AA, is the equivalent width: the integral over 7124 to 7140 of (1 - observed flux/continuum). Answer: 3.34 AA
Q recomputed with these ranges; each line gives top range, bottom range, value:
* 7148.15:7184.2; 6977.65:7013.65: 0.85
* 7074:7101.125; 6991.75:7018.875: 0.90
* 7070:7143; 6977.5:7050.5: 0.80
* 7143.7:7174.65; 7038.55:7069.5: 0.73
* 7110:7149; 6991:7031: 0.77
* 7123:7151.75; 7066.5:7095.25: 0.75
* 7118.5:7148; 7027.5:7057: 0.63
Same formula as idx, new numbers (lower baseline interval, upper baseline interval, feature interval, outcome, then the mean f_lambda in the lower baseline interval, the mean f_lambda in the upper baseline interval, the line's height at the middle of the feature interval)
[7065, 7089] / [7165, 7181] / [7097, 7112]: 1.7 AA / 13.4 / 11.3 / 12.8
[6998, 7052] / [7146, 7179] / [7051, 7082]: 0.7 AA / 15.2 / 10.7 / 13.9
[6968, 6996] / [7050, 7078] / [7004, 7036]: -3.1 AA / 12.9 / 13.6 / 13.2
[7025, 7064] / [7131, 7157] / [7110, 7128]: -1.5 AA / 15.4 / 9.59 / 11.1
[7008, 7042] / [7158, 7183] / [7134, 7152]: 3.7 AA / 15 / 11.1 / 11.9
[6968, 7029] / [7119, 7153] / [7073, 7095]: -2.6 AA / 13.5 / 9.91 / 11.3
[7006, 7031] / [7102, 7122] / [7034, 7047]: -2.8 AA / 14.3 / 12.1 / 13.8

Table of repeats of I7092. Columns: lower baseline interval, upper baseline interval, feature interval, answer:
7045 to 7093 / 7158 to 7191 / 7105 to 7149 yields 6.5 AA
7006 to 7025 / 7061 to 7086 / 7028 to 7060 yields -5.0 AA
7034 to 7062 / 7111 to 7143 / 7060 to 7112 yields 4.0 AA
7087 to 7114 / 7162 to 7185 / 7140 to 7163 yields 2.3 AA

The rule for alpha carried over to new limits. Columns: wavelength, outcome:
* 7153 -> 10.32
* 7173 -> 11.56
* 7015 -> 14.59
